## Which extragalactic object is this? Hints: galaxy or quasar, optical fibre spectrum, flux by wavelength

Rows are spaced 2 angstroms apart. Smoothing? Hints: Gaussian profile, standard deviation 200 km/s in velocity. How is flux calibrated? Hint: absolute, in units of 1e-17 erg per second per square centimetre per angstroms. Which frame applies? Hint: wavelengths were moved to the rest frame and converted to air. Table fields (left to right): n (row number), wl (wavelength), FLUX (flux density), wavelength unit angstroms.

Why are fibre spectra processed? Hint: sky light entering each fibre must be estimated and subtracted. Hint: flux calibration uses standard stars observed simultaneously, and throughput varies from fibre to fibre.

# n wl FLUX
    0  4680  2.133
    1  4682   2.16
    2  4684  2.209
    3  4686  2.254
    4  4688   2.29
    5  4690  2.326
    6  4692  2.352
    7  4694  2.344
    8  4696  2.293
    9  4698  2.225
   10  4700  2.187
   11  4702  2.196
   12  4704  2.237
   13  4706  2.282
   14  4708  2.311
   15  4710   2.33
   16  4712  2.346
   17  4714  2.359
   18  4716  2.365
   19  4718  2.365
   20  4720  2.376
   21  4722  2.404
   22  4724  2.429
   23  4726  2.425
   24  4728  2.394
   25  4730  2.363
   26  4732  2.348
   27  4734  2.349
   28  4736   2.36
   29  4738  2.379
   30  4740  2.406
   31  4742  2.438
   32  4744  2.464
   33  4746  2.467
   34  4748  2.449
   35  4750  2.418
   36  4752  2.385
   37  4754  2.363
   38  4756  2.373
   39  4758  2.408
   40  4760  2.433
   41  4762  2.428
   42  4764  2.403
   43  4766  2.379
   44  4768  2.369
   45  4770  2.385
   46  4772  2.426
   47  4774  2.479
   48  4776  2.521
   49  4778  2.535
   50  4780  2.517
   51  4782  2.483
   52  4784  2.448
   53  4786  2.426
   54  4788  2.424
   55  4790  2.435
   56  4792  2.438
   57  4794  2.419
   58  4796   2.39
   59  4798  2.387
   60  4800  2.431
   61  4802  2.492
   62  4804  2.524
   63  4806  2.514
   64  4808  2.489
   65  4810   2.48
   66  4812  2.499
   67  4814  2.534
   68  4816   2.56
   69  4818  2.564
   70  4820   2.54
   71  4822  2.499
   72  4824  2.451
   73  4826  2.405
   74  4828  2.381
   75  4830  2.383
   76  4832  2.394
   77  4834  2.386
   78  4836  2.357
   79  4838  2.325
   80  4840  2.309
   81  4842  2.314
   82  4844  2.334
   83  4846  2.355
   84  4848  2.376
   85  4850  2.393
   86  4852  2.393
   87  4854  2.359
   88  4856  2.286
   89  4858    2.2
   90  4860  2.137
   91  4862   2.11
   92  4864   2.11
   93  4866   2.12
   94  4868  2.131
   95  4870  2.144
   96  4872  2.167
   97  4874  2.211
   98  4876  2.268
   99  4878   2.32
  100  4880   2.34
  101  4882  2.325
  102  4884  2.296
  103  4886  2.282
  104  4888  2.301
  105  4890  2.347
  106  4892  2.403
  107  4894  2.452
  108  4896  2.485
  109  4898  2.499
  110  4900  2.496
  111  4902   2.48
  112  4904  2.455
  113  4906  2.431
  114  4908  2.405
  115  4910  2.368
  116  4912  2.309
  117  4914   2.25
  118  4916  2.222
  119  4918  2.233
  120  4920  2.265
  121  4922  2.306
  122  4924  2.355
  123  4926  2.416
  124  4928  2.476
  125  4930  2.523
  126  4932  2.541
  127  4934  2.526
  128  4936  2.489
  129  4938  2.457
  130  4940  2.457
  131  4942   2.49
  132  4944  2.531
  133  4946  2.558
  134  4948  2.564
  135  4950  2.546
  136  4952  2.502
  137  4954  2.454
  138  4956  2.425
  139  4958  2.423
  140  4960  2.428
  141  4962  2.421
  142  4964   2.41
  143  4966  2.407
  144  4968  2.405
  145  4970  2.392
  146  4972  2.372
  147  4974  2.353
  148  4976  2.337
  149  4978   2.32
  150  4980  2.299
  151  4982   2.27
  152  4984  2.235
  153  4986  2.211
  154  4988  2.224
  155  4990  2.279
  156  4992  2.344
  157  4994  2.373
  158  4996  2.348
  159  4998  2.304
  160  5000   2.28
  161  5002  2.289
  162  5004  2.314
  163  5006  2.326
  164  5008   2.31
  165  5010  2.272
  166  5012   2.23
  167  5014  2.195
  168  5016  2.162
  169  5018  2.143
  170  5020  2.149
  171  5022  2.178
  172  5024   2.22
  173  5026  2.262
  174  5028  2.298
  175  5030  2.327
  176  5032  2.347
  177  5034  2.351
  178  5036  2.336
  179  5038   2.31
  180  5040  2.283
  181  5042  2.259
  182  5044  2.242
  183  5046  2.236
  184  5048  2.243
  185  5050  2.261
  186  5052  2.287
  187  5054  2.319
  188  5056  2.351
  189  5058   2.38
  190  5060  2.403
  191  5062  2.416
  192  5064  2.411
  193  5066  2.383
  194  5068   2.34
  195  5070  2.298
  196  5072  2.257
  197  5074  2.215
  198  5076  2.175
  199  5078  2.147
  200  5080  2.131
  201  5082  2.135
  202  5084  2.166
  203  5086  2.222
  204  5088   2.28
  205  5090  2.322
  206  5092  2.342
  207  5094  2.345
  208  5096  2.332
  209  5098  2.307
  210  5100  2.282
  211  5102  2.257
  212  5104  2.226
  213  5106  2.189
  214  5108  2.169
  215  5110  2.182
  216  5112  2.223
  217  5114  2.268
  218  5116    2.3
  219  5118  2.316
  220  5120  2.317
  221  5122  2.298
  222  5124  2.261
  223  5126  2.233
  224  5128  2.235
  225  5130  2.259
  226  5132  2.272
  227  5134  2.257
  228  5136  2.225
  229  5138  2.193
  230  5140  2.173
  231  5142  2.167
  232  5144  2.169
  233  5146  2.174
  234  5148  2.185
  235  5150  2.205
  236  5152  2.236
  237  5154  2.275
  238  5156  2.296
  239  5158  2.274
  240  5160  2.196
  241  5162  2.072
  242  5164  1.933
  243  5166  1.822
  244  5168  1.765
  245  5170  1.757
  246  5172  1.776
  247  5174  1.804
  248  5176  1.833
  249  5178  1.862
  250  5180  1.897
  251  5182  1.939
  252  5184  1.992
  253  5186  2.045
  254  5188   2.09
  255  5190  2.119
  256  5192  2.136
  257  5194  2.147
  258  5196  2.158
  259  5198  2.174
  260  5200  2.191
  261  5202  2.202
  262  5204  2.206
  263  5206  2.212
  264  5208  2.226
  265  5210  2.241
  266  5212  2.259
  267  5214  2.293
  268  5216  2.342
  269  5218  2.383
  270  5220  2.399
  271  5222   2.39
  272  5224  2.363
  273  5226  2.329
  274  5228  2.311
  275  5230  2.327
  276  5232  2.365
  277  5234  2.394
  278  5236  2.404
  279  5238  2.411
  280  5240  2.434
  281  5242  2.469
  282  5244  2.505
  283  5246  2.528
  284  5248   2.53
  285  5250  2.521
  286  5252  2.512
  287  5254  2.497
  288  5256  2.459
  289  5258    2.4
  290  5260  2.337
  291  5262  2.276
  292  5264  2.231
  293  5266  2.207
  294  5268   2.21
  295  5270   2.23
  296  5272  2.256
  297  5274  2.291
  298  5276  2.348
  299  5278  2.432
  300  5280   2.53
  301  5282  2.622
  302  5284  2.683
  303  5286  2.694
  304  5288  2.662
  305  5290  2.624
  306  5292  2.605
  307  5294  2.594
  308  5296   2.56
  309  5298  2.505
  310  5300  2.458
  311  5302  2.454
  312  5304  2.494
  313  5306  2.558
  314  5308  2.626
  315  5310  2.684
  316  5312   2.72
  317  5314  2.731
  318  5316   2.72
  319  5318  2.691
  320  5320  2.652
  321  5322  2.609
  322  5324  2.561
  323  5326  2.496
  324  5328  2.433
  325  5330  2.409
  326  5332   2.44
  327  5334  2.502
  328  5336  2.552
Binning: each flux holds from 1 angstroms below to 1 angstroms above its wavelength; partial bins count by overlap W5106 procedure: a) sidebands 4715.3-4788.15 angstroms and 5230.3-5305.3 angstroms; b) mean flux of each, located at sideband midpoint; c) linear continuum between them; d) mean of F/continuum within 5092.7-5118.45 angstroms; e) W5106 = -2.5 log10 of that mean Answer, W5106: 0.083 mag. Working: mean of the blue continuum 2.42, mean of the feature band 2.26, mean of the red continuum 2.45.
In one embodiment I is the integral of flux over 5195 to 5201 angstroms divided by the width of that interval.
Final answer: 2.17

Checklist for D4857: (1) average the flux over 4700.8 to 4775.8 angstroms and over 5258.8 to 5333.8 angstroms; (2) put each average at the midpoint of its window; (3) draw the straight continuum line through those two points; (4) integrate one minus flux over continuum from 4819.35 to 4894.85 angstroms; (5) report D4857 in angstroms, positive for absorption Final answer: 3.0 angstroms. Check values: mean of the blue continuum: 2.38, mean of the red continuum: 2.5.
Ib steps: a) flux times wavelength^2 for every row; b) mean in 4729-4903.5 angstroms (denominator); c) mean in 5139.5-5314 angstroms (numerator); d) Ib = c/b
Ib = 1.14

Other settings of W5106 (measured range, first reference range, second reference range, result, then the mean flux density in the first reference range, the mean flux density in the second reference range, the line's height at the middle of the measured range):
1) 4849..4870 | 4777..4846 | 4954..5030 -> 0.087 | 2.44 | 2.31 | 2.41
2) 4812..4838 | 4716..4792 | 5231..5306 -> -0.013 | 2.42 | 2.45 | 2.42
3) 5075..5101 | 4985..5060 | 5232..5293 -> 0.037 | 2.28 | 2.44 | 2.32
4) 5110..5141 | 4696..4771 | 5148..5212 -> -0.072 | 2.37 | 2.07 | 2.11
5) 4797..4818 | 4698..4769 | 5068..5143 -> -0.068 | 2.37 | 2.24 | 2.34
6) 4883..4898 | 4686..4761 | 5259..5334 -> 0.011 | 2.36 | 2.5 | 2.4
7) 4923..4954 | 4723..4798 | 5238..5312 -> -0.024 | 2.42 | 2.48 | 2.44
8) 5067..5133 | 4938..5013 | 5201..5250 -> 0.053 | 2.37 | 2.36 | 2.37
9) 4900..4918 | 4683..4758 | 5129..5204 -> -0.059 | 2.35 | 2.09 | 2.24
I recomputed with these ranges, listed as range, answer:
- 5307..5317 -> 2.7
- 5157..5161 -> 2.24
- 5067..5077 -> 2.26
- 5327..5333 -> 2.43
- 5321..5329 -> 2.52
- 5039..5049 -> 2.25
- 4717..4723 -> 2.38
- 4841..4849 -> 2.34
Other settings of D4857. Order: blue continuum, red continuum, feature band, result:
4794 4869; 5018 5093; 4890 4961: -3.02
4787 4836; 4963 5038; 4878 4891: 0.43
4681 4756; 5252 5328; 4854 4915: 2.16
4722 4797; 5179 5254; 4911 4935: 0.03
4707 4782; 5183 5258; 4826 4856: 0.33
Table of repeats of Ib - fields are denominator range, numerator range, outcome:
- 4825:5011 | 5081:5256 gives 1.04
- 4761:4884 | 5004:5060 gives 1.04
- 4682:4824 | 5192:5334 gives 1.24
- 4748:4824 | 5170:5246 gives 1.06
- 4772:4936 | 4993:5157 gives 1.04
